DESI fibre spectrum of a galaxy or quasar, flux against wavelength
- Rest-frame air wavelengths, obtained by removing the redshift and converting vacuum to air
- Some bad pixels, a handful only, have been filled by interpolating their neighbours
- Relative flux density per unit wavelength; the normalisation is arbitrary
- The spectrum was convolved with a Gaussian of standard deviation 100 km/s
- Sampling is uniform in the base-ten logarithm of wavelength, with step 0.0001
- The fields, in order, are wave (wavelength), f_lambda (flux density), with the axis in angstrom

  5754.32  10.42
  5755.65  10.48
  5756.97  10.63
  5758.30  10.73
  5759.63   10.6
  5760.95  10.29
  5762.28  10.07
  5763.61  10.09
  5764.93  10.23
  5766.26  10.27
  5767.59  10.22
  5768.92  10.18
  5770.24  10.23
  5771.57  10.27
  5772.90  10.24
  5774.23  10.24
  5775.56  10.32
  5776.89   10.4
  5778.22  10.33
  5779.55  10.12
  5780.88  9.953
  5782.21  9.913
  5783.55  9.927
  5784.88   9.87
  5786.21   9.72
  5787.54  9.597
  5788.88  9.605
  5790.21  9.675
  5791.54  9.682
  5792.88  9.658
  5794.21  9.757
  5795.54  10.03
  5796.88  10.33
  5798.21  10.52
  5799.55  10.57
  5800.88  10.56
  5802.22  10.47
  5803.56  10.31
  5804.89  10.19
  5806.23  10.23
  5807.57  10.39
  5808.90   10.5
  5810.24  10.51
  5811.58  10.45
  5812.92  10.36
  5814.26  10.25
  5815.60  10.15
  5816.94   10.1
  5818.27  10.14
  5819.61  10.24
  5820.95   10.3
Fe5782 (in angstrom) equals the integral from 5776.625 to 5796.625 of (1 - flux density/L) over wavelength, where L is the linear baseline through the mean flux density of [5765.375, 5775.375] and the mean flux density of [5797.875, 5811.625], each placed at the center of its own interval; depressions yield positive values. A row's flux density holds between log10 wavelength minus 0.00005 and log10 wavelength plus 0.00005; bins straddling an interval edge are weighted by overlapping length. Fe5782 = 0.86 angstrom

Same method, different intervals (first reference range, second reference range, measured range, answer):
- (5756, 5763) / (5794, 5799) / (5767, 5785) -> 0.3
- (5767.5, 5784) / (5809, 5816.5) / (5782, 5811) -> 0.5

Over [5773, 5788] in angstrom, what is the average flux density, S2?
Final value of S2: 10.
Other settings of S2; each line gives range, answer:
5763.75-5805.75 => 10.1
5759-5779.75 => 10.3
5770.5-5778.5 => 10.3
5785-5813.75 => 10.1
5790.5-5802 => 10.1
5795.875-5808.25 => 10.4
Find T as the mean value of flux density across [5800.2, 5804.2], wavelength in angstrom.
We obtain 10.4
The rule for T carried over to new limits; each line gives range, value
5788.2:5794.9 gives 9.68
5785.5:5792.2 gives 9.66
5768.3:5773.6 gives 10.2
